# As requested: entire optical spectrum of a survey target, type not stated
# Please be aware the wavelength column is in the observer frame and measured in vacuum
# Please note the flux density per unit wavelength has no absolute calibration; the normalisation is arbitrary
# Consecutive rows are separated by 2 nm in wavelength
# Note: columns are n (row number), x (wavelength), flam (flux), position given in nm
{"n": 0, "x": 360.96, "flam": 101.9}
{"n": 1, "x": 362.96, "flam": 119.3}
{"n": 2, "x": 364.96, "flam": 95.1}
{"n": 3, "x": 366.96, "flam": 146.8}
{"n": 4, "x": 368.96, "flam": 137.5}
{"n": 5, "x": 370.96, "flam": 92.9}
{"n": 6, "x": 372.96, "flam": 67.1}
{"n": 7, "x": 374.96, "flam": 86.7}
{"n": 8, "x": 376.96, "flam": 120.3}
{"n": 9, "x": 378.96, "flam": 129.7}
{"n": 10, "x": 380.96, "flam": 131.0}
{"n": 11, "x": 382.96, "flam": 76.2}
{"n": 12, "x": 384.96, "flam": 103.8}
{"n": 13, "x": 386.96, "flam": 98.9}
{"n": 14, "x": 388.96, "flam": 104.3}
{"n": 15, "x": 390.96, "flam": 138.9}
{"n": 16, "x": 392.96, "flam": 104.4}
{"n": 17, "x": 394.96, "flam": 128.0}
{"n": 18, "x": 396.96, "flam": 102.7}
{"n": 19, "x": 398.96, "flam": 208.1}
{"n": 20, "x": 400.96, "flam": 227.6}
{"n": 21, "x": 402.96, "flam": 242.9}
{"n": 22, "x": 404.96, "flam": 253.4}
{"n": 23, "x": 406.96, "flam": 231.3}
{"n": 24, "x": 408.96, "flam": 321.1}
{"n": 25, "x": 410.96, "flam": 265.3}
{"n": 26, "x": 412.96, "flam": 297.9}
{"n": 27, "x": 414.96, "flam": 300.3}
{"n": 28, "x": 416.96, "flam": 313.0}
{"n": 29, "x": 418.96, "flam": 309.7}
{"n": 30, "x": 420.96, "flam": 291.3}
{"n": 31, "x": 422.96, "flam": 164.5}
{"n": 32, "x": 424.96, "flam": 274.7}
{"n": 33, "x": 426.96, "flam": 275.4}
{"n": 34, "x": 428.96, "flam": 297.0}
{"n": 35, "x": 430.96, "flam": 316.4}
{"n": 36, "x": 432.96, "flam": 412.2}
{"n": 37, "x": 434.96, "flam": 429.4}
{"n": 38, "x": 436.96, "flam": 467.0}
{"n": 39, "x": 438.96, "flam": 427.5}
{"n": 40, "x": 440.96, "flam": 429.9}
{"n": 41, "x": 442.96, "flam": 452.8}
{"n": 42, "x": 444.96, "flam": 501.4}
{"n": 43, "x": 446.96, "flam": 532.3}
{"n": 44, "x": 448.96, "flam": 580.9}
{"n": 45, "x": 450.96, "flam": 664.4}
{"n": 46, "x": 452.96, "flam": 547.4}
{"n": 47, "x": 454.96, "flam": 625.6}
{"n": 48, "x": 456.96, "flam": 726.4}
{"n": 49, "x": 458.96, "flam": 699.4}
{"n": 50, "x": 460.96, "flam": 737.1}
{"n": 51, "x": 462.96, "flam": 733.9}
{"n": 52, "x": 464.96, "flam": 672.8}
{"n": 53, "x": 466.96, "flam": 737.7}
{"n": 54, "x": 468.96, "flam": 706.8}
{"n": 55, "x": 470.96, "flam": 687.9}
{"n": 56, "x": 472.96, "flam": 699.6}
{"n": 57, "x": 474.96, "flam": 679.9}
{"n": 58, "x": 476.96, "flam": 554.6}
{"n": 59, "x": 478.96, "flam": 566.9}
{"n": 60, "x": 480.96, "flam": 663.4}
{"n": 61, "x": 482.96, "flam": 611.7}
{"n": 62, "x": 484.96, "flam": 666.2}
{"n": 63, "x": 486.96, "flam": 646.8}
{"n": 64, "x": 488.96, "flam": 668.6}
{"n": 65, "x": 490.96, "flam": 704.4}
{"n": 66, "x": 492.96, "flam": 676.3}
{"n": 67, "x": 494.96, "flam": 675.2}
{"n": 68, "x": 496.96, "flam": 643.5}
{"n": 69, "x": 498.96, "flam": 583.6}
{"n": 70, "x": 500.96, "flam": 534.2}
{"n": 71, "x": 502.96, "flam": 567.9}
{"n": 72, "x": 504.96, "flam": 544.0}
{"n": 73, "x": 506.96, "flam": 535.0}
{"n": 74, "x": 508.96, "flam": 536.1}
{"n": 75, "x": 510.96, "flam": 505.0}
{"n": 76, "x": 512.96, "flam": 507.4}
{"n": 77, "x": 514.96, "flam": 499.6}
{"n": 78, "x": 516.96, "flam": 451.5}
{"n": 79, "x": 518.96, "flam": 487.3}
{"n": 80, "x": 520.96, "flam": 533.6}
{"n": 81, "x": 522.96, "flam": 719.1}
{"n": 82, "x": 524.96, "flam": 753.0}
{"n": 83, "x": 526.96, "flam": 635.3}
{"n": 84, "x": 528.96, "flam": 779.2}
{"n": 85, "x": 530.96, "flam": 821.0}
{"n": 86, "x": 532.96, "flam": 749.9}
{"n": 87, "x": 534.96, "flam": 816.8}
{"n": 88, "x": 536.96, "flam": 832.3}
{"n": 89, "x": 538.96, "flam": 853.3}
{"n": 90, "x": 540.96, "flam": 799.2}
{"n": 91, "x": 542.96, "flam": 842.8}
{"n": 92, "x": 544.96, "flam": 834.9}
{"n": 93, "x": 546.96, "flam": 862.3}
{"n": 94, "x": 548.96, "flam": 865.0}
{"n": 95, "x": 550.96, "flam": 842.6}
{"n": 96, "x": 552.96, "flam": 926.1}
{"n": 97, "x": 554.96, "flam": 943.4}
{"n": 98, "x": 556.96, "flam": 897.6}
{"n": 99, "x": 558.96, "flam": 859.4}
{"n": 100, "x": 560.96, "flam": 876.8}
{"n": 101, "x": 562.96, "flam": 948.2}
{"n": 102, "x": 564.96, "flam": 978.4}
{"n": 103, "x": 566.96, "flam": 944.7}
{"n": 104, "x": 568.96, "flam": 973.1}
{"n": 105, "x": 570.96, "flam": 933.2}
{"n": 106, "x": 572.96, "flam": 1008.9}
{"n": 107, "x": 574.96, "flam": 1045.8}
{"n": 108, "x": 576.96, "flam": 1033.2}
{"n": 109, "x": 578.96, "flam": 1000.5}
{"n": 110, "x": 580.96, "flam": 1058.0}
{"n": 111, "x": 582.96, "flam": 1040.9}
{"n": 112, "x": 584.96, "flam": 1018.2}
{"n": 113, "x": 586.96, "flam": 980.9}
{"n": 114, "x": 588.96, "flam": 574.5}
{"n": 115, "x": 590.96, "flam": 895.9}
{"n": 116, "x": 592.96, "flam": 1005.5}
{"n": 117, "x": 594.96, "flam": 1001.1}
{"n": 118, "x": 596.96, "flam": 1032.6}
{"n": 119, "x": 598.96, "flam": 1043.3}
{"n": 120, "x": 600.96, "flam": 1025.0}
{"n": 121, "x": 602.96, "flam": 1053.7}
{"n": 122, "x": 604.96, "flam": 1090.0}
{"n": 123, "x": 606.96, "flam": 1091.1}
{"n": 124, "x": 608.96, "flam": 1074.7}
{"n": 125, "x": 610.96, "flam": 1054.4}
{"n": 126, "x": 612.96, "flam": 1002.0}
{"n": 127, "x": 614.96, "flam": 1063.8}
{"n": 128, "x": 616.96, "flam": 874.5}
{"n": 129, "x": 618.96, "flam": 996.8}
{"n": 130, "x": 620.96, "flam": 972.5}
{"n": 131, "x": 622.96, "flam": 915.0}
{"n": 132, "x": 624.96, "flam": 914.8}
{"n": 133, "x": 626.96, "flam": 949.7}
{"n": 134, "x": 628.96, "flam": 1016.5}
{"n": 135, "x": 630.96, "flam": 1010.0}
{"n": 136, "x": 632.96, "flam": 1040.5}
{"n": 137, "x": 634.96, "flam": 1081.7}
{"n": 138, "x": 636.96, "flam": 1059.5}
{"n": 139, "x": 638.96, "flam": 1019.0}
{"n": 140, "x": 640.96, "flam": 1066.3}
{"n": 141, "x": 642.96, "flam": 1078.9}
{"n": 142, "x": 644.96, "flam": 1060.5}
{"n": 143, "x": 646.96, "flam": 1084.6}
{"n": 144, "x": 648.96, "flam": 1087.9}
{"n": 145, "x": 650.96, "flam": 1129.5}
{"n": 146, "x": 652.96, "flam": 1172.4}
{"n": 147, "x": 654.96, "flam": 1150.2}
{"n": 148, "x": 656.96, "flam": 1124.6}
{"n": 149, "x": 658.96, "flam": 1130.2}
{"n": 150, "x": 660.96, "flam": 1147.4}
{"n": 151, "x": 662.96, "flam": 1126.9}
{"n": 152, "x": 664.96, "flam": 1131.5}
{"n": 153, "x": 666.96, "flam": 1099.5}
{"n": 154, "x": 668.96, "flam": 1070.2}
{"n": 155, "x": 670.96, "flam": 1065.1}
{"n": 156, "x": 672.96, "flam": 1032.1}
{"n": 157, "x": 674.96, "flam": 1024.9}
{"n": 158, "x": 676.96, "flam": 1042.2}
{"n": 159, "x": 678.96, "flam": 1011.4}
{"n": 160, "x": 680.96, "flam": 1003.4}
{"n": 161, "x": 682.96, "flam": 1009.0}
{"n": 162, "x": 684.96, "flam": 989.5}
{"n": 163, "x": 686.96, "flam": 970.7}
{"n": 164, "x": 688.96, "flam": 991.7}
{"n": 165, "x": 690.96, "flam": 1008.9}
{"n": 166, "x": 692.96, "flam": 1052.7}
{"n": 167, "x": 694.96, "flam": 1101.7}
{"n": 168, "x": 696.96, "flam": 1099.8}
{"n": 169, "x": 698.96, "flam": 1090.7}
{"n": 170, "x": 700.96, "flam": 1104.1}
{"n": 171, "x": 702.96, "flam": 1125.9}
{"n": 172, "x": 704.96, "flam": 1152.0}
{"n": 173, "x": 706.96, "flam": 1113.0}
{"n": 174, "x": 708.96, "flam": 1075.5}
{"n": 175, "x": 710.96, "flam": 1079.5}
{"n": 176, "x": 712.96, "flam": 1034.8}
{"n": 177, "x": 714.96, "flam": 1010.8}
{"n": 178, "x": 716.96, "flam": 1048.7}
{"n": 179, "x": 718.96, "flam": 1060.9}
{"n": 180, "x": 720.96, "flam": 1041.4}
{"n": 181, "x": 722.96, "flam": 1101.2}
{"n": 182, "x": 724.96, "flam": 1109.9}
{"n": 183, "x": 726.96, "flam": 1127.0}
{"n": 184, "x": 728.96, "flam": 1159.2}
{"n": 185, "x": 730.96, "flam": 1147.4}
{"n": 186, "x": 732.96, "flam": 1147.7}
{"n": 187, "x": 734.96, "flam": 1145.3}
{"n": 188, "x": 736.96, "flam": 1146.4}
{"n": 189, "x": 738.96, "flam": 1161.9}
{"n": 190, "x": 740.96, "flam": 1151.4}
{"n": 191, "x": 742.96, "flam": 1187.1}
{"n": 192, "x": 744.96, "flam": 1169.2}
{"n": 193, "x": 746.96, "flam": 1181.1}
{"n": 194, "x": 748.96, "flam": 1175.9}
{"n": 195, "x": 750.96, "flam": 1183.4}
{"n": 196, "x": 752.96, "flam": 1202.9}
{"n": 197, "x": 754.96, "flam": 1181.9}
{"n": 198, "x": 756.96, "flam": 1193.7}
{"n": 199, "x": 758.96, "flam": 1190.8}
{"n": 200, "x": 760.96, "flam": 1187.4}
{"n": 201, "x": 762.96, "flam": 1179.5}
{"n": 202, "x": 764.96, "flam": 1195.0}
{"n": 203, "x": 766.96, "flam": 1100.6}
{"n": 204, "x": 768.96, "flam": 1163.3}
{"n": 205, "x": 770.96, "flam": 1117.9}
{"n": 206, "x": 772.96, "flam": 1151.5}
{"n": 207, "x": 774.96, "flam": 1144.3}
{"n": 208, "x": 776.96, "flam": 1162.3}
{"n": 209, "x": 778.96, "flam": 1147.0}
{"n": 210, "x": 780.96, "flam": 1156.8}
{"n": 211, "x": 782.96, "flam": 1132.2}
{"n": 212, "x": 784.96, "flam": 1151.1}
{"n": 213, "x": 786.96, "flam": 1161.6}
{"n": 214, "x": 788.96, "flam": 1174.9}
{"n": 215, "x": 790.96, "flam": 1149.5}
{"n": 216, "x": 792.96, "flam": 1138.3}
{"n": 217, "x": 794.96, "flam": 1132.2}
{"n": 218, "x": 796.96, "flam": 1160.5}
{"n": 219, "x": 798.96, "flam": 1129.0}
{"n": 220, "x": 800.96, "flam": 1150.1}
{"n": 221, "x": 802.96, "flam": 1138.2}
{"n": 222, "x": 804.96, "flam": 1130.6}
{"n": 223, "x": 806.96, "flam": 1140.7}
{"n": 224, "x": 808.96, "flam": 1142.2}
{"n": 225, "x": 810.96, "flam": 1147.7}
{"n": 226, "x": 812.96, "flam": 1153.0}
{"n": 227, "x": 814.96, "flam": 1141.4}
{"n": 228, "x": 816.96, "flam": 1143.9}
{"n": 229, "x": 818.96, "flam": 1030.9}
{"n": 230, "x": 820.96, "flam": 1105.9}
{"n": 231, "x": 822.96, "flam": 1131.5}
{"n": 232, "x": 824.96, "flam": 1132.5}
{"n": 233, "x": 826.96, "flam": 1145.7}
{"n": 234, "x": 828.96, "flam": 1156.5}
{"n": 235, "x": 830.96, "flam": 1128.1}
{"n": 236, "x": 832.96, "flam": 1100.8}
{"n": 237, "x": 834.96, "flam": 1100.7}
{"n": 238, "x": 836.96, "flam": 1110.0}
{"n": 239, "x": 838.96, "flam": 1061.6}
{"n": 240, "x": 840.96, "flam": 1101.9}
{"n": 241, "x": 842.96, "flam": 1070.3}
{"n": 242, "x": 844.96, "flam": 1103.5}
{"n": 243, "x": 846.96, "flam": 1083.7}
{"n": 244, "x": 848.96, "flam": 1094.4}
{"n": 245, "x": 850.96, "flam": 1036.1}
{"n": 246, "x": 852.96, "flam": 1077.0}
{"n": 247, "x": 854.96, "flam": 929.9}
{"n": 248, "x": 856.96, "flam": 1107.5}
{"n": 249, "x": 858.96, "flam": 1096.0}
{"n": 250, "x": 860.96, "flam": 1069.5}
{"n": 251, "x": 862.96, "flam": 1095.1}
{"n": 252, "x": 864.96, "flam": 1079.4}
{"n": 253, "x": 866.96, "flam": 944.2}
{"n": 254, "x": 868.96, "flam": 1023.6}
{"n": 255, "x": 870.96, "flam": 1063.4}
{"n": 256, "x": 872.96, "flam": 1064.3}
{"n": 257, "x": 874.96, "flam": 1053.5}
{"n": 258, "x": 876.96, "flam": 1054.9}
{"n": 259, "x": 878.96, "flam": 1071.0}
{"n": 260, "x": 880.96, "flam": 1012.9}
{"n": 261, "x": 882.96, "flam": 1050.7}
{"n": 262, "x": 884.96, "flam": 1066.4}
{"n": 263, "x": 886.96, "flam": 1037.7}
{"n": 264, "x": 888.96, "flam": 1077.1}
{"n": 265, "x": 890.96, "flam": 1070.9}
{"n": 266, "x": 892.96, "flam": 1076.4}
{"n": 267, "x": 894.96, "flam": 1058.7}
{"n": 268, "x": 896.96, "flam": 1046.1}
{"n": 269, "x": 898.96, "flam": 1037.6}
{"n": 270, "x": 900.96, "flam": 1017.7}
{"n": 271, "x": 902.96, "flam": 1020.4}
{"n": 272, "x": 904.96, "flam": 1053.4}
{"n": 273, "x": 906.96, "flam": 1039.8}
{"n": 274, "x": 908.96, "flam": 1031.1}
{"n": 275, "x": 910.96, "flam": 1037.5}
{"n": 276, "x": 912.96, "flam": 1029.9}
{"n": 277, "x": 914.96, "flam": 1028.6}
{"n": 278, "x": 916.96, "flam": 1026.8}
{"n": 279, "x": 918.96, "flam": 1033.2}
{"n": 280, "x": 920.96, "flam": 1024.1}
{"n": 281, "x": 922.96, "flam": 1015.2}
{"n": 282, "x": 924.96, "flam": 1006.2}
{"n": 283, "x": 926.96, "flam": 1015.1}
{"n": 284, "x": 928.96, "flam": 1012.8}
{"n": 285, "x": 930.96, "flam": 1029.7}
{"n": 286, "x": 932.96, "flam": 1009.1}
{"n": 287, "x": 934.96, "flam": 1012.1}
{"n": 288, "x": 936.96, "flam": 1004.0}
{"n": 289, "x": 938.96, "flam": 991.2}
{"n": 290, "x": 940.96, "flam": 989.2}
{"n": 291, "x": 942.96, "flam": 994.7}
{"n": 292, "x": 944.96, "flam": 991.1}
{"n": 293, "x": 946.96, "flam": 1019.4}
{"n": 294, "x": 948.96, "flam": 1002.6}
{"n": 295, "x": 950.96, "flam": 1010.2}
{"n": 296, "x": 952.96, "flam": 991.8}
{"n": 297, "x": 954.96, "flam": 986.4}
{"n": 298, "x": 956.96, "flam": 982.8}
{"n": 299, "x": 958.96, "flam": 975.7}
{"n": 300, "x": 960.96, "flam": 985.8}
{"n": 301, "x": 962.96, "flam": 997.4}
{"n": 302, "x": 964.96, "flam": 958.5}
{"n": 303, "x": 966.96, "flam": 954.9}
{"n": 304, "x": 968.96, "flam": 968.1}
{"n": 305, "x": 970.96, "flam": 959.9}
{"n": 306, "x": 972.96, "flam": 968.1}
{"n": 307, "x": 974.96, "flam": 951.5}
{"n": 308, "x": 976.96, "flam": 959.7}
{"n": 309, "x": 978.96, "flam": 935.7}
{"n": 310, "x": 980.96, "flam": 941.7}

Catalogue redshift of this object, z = 0.00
